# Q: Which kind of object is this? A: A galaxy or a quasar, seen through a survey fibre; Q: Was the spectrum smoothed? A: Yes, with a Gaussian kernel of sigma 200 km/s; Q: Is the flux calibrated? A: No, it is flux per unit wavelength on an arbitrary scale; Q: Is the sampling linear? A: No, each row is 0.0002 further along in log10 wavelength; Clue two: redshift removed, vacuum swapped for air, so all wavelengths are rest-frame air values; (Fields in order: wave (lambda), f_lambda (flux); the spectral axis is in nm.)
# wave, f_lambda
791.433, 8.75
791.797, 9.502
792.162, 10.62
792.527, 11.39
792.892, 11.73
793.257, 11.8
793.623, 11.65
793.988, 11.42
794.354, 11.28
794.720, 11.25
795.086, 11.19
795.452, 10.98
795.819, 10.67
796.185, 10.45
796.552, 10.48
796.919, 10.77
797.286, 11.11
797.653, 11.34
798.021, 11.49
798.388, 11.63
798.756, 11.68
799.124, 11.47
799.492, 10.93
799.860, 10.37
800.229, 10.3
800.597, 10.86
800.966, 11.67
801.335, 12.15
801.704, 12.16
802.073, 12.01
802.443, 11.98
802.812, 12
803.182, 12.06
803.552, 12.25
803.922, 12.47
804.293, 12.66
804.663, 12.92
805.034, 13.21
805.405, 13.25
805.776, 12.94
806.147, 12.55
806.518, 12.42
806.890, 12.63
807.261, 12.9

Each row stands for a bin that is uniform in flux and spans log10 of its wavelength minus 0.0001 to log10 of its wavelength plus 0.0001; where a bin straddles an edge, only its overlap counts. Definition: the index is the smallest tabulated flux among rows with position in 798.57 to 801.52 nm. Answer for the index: 10.3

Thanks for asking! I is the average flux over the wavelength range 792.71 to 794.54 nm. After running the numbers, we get 11.6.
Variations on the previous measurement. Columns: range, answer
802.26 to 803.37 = 12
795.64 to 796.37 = 10.6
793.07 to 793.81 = 11.7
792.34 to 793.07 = 11.6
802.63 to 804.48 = 12.3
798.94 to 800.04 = 10.9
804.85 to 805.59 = 13.2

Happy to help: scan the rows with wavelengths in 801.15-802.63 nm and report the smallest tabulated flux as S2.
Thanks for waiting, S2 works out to 11.98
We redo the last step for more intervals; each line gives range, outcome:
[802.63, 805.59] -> 12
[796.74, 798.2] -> 10.77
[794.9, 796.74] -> 10.45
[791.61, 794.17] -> 9.502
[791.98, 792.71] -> 10.62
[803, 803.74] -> 12.06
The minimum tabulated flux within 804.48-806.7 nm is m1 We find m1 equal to 12.42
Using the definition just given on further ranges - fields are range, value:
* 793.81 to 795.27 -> 11.19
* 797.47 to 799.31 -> 11.34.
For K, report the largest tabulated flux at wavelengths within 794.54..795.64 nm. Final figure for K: 11.25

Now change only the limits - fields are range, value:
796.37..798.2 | 11.49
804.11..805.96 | 13.25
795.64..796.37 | 10.67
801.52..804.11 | 12.47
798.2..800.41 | 11.68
